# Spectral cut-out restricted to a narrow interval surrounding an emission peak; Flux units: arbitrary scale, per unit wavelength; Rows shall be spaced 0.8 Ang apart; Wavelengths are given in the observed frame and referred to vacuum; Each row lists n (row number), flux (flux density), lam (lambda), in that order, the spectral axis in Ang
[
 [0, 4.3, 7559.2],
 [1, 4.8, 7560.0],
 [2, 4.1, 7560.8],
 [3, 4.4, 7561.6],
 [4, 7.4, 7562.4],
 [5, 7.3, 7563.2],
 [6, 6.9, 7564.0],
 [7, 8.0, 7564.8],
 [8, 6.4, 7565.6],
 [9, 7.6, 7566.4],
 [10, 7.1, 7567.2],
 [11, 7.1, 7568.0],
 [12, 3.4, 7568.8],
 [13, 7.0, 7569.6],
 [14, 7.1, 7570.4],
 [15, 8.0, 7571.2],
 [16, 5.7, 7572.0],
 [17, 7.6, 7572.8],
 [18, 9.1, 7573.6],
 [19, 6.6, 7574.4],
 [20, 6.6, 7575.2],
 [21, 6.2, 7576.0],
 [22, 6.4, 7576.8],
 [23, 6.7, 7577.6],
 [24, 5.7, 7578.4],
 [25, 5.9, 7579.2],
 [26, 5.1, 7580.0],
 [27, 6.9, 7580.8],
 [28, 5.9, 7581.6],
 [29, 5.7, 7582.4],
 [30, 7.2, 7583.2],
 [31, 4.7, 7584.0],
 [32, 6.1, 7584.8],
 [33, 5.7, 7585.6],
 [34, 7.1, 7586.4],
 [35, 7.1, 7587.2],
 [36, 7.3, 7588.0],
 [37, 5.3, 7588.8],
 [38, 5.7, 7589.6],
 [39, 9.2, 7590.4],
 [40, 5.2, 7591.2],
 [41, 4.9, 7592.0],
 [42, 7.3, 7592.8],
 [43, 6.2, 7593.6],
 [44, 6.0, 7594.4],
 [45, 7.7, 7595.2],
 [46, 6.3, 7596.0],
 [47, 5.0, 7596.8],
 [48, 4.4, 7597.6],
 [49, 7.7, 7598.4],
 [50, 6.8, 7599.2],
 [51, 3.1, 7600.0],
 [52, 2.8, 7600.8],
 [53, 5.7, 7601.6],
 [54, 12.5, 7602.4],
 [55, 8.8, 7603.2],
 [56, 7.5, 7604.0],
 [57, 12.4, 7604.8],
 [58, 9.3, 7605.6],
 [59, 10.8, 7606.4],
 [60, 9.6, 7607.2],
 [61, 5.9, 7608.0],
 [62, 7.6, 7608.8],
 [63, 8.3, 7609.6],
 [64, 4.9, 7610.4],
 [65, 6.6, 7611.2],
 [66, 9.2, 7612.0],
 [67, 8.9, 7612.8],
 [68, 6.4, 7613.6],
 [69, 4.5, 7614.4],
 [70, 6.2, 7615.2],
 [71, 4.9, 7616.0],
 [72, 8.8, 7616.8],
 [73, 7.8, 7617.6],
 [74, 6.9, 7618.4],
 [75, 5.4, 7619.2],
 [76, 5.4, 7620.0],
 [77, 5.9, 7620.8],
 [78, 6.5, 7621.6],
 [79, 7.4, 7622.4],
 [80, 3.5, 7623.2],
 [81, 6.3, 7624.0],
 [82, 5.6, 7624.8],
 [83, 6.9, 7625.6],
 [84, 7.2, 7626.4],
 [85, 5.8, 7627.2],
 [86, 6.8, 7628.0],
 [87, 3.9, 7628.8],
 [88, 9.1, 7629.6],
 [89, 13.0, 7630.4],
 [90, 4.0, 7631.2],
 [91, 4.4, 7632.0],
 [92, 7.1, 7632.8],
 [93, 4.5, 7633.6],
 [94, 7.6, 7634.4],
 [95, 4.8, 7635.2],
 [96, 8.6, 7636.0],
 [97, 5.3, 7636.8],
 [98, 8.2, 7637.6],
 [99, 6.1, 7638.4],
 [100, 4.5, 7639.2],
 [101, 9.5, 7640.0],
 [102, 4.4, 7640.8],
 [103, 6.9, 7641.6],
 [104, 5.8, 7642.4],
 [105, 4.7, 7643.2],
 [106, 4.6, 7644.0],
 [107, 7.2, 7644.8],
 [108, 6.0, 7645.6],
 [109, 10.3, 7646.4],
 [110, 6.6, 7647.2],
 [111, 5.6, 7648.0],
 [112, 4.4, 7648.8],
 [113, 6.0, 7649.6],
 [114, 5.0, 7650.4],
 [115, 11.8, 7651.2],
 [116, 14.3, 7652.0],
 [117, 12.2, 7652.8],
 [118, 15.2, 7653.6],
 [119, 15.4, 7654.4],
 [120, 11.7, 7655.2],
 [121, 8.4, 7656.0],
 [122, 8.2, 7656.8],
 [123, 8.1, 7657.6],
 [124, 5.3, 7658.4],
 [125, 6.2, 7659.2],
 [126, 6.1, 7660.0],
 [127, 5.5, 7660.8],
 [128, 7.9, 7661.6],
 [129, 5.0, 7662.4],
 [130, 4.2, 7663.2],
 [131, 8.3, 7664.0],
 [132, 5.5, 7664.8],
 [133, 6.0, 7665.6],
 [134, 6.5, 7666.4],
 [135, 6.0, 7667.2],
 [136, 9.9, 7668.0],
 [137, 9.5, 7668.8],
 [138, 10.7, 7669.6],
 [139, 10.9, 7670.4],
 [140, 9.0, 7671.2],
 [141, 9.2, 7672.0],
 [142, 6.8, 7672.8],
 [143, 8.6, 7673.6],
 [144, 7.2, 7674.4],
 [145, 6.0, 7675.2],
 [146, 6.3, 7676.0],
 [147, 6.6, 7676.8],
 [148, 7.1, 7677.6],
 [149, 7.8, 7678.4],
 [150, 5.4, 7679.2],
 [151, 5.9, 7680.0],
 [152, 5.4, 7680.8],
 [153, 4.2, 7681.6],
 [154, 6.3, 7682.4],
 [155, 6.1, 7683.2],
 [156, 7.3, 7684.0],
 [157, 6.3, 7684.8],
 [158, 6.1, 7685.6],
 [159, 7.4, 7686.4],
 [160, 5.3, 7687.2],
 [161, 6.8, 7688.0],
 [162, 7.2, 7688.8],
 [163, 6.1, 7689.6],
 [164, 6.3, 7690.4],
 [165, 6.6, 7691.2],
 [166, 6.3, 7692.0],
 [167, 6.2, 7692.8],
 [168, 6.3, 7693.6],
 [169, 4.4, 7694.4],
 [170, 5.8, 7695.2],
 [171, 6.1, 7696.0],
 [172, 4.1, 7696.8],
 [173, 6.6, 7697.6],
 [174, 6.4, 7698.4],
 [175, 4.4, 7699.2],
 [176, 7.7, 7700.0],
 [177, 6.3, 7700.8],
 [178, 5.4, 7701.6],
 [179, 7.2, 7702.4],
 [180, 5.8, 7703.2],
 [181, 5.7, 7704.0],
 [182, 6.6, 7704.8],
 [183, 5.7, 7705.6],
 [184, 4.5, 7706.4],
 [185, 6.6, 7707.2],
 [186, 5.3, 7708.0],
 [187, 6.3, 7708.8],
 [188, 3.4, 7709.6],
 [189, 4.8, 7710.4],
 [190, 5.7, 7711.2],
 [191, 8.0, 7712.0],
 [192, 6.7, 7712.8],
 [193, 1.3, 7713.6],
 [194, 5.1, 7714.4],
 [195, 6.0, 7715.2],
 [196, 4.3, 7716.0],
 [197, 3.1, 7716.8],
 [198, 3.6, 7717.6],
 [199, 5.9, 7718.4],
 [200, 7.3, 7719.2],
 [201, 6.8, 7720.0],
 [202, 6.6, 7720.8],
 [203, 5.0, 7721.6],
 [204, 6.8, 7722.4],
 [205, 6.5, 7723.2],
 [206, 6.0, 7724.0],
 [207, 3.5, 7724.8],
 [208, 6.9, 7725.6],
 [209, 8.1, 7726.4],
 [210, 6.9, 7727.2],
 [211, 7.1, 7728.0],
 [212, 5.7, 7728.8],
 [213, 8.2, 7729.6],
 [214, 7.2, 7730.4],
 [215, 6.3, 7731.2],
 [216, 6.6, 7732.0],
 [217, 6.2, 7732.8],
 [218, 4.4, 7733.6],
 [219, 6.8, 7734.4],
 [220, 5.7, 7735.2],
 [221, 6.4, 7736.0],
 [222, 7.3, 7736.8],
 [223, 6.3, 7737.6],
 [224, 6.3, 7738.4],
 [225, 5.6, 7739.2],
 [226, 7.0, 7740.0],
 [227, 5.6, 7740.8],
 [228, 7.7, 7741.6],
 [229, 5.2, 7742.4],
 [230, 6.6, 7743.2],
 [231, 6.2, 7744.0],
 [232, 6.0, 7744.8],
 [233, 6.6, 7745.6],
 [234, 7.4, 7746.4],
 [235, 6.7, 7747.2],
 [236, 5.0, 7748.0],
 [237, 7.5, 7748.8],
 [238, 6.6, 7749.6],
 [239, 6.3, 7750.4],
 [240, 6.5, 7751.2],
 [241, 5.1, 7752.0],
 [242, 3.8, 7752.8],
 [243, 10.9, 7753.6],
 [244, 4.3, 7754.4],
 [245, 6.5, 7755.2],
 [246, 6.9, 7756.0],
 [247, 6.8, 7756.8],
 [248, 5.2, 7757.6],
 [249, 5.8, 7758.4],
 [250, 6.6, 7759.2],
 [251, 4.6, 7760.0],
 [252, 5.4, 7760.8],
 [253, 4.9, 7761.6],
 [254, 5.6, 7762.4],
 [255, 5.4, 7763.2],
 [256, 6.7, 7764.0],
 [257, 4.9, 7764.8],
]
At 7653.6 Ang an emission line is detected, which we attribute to [S II] 6716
